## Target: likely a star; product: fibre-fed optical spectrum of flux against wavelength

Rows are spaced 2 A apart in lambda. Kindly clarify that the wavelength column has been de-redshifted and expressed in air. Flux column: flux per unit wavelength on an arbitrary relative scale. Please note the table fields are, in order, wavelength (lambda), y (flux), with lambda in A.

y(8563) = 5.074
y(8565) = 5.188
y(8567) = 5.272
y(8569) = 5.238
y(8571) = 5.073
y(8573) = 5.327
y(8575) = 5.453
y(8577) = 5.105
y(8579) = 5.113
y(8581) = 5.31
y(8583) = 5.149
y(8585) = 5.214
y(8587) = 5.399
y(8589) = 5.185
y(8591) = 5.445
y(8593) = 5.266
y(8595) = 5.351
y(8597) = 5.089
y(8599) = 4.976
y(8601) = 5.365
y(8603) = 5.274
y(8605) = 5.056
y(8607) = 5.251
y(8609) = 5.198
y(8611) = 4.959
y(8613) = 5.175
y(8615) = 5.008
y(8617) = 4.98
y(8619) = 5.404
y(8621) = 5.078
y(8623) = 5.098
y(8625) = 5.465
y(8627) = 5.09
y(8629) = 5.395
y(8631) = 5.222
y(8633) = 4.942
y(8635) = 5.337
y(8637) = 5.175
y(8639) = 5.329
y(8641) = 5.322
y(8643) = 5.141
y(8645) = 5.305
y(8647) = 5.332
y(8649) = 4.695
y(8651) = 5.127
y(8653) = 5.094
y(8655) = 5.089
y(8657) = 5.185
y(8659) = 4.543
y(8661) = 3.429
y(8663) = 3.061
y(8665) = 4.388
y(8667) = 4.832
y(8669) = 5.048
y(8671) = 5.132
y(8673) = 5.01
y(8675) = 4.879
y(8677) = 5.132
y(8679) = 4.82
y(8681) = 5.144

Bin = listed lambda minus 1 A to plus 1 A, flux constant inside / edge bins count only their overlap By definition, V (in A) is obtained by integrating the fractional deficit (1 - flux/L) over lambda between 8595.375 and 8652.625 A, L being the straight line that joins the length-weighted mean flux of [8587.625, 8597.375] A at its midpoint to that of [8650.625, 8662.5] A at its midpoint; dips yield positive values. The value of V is -2.35 A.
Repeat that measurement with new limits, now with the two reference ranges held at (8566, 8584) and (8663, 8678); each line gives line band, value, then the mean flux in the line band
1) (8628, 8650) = -1.2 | 5.2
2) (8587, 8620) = -0.6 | 5.19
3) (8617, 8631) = -0.6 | 5.23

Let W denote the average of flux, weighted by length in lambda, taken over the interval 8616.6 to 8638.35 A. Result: 5.21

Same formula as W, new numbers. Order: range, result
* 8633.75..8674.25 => 4.88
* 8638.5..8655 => 5.16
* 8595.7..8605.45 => 5.16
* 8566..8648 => 5.22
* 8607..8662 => 5.08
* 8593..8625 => 5.16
